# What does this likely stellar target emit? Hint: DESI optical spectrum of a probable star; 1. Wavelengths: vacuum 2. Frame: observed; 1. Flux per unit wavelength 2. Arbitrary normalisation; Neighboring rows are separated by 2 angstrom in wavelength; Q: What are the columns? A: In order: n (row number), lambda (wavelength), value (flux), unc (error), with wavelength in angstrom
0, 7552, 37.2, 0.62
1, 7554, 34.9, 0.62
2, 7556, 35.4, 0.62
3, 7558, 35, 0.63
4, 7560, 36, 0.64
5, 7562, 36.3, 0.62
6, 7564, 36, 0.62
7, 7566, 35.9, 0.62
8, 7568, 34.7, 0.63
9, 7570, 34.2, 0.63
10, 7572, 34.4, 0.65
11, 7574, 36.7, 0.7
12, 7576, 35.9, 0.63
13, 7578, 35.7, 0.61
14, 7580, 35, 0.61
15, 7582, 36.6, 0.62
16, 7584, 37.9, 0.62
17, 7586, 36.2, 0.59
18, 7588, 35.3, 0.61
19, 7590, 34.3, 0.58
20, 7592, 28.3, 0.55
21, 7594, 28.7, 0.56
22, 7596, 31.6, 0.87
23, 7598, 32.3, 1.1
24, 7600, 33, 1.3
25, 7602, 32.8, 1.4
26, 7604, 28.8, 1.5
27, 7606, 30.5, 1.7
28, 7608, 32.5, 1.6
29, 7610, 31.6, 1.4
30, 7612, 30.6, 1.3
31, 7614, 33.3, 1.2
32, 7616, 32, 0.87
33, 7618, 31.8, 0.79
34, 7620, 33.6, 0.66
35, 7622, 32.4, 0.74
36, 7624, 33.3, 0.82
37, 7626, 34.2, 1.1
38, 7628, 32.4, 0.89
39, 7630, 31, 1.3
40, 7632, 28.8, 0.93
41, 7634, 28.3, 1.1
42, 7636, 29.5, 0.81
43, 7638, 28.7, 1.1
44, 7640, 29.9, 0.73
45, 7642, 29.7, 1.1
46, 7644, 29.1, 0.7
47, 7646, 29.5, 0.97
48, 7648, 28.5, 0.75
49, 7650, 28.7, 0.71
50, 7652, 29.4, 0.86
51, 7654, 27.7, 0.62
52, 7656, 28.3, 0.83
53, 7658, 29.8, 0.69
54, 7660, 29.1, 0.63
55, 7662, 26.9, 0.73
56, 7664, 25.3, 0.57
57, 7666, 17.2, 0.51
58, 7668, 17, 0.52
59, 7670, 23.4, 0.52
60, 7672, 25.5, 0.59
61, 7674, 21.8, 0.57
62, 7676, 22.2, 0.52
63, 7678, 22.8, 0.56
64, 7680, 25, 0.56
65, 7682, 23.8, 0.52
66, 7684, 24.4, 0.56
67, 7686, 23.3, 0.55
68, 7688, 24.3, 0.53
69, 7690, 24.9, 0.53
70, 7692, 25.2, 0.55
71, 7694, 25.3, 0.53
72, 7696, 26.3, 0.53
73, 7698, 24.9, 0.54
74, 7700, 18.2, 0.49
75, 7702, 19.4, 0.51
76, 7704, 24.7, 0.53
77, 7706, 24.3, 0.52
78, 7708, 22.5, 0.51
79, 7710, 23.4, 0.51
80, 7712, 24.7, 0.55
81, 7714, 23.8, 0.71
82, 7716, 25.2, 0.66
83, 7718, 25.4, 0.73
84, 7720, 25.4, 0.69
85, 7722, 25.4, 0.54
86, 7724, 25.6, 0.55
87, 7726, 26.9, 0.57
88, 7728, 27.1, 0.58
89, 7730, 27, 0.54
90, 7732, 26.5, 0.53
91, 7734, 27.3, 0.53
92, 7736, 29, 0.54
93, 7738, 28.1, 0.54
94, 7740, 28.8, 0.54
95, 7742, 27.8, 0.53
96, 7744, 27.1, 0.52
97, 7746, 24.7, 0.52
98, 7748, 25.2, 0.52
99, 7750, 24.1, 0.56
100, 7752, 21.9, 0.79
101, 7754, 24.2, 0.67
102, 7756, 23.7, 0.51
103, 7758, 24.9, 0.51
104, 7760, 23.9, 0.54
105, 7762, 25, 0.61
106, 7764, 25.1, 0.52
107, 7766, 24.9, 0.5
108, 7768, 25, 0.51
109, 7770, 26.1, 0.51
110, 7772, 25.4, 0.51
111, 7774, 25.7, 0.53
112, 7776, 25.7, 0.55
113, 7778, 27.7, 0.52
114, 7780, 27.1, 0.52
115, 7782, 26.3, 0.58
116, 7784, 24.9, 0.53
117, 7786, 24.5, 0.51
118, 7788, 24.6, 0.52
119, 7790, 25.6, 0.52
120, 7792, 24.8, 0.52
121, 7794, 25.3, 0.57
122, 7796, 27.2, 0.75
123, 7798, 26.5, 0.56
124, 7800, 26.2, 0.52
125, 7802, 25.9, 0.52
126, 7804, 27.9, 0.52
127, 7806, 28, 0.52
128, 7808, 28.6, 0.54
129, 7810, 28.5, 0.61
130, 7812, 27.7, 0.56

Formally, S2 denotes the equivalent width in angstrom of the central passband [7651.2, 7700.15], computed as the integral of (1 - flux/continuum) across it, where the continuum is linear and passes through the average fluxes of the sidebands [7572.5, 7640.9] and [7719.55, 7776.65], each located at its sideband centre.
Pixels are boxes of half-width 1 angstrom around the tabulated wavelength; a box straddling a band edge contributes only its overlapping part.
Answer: 7.8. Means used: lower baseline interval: 32.5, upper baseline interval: 25.8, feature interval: 24.6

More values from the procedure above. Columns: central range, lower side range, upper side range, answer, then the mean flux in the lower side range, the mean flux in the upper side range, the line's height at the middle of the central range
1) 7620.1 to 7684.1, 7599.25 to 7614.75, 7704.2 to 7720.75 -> 2.6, 31.6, 24.3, 28.5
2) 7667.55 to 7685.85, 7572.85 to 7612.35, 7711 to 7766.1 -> 3.7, 33.3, 25.7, 28.9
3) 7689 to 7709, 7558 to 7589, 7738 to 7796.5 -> 3.8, 35.8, 25.5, 29.1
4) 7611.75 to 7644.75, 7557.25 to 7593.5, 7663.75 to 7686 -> -3.1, 35.2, 22.5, 28.4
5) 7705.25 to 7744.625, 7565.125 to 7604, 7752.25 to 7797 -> 2.1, 34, 25.3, 27.6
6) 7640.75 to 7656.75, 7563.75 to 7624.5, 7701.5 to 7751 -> 0.7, 33.4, 25.6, 30.2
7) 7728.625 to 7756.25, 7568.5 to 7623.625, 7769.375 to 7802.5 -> 1.4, 33.2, 25.8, 27.5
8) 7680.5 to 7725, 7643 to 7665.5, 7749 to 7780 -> 4.3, 28.1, 25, 26.7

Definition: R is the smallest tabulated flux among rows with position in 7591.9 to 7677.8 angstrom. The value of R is 17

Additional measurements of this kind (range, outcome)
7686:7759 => 18.2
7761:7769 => 24.9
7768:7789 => 24.5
